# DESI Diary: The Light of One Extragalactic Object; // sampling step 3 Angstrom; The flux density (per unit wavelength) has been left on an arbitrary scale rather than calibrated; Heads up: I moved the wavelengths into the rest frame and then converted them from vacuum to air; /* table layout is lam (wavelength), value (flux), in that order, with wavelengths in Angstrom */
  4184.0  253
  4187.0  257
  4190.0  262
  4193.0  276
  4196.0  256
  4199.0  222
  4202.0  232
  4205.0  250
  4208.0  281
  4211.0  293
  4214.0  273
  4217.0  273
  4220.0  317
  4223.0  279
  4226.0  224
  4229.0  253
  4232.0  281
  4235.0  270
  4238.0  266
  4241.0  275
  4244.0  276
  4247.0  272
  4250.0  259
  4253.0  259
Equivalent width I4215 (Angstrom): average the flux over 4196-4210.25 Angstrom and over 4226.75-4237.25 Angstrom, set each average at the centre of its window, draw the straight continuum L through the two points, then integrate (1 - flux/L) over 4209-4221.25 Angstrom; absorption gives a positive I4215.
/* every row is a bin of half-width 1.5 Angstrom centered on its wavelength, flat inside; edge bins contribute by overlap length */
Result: -1.5 Angstrom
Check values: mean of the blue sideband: 250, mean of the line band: 288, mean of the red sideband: 265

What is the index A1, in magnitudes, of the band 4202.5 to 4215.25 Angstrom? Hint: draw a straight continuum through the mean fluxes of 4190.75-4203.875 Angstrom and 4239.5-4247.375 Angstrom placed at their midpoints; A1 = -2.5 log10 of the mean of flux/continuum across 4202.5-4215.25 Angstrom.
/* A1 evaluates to -0.07 mag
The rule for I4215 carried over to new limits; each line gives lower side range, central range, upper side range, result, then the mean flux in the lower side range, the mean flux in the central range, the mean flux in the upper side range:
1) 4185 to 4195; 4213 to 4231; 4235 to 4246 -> -0.1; 264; 270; 272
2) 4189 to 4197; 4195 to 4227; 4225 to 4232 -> -1.0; 265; 264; 249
